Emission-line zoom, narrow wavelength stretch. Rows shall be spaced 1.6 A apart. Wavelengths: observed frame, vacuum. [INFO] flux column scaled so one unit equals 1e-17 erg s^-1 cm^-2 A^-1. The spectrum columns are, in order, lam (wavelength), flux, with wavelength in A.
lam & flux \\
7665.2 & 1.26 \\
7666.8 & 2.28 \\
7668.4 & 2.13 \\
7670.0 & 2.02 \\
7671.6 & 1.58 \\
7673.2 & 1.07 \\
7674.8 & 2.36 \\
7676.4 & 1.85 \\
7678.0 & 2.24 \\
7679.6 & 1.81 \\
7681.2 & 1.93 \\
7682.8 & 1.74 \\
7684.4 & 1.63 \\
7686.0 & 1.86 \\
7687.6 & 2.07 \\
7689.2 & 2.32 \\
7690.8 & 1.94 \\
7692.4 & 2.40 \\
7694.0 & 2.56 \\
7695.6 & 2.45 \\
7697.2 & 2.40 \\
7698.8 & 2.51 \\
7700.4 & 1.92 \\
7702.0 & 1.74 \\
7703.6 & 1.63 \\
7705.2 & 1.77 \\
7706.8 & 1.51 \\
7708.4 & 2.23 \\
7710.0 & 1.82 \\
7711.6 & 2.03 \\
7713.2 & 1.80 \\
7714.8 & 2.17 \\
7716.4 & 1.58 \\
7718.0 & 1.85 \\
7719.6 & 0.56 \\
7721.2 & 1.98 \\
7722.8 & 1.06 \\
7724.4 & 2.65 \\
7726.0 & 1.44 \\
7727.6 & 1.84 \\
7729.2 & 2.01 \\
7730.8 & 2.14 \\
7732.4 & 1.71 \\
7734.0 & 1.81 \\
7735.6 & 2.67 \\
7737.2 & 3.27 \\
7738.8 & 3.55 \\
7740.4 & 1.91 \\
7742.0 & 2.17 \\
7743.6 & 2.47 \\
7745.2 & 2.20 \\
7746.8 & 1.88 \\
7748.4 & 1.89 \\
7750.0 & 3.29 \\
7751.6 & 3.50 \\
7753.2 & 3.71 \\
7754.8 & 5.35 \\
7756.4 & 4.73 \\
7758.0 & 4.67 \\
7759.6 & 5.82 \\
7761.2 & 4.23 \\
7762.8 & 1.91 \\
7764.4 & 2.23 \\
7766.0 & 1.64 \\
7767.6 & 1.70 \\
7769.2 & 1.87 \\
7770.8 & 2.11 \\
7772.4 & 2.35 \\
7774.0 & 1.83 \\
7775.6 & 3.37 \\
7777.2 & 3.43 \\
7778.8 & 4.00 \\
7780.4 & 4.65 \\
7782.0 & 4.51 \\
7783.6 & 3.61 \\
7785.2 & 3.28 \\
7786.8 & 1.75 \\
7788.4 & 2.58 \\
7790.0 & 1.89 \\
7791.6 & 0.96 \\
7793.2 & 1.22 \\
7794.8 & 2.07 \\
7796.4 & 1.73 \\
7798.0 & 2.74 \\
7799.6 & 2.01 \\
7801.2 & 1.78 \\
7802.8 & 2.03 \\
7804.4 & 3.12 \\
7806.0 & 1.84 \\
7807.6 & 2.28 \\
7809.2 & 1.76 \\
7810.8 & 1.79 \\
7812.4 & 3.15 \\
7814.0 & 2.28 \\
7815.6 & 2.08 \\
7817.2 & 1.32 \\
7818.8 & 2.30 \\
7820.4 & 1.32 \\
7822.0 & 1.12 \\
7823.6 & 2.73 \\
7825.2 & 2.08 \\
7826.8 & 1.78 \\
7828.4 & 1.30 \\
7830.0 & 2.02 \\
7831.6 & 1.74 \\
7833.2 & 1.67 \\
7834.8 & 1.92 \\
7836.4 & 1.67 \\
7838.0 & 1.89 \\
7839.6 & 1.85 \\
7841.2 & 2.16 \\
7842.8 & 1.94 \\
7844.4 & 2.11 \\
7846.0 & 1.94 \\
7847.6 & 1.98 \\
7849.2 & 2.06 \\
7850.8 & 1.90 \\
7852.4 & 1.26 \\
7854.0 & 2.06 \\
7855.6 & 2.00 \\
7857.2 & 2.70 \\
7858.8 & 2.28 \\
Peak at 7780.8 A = [N II] 6583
